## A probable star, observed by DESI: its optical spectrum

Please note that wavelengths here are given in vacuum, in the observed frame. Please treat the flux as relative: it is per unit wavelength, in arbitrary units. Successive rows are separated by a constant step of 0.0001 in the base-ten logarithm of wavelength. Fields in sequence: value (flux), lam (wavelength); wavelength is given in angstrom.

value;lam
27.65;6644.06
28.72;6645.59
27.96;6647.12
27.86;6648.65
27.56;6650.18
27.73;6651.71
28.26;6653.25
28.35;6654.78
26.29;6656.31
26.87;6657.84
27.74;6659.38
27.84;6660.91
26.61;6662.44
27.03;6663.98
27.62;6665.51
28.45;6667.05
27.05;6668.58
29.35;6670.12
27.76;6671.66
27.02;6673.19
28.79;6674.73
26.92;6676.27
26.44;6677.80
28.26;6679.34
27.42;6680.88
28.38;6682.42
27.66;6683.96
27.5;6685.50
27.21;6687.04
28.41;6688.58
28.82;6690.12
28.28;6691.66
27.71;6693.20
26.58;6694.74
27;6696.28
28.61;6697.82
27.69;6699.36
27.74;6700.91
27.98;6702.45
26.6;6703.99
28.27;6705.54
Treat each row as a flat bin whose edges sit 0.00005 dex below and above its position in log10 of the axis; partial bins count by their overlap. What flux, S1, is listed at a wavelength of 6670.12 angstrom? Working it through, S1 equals 29.35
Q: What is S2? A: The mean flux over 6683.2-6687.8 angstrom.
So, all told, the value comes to 27.4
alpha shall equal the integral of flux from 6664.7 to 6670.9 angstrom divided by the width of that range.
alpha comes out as 28.1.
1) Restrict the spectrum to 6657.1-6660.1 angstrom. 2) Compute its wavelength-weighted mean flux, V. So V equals 27.2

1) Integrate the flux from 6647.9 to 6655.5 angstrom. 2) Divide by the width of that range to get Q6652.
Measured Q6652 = 27.9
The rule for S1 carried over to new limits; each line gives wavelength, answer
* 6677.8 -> 26.44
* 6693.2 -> 27.71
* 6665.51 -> 27.62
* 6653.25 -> 28.26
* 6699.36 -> 27.69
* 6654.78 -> 28.35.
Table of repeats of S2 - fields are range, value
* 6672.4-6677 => 27.6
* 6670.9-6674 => 27.4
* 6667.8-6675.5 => 28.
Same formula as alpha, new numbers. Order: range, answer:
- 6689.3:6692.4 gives 28.6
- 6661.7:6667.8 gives 27.4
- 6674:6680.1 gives 27.6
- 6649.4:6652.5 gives 27.6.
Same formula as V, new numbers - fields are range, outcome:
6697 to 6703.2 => 28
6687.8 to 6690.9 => 28.6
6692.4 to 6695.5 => 27.2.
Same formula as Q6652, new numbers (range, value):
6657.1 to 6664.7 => 27.2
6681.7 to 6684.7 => 28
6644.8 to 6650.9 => 28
